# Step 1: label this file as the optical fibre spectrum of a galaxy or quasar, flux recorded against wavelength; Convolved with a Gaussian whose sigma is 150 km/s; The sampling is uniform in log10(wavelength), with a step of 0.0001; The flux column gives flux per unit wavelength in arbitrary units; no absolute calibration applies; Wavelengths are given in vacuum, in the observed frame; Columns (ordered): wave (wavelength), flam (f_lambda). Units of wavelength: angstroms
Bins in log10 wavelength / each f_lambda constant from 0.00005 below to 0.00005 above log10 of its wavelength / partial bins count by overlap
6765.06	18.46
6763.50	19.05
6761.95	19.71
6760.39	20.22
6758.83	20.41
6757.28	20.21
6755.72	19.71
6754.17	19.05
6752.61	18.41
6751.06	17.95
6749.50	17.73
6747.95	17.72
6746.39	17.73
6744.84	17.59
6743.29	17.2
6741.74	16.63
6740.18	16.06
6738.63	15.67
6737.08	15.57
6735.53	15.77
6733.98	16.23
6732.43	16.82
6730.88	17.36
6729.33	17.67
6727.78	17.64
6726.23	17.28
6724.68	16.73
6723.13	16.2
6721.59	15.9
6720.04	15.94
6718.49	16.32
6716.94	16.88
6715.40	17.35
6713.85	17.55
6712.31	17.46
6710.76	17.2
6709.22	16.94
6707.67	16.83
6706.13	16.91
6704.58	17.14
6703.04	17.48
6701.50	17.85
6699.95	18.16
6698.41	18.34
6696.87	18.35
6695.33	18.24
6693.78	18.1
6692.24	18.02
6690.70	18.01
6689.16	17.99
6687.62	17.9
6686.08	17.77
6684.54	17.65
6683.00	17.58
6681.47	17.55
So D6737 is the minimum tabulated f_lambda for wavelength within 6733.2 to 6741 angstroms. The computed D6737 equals 15.57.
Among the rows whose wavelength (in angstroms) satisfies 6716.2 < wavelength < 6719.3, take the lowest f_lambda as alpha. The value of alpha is 16.32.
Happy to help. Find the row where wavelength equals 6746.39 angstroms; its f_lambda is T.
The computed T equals 17.73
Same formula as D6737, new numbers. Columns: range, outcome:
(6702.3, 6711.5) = 16.83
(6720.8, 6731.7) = 15.9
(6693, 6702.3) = 17.85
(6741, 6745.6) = 16.63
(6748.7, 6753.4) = 17.73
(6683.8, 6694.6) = 17.65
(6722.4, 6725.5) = 16.2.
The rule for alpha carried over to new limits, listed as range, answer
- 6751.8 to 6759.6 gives 18.41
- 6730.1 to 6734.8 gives 16.23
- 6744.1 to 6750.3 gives 17.59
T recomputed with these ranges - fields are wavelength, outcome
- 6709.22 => 16.94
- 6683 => 17.58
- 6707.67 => 16.83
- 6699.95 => 18.16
